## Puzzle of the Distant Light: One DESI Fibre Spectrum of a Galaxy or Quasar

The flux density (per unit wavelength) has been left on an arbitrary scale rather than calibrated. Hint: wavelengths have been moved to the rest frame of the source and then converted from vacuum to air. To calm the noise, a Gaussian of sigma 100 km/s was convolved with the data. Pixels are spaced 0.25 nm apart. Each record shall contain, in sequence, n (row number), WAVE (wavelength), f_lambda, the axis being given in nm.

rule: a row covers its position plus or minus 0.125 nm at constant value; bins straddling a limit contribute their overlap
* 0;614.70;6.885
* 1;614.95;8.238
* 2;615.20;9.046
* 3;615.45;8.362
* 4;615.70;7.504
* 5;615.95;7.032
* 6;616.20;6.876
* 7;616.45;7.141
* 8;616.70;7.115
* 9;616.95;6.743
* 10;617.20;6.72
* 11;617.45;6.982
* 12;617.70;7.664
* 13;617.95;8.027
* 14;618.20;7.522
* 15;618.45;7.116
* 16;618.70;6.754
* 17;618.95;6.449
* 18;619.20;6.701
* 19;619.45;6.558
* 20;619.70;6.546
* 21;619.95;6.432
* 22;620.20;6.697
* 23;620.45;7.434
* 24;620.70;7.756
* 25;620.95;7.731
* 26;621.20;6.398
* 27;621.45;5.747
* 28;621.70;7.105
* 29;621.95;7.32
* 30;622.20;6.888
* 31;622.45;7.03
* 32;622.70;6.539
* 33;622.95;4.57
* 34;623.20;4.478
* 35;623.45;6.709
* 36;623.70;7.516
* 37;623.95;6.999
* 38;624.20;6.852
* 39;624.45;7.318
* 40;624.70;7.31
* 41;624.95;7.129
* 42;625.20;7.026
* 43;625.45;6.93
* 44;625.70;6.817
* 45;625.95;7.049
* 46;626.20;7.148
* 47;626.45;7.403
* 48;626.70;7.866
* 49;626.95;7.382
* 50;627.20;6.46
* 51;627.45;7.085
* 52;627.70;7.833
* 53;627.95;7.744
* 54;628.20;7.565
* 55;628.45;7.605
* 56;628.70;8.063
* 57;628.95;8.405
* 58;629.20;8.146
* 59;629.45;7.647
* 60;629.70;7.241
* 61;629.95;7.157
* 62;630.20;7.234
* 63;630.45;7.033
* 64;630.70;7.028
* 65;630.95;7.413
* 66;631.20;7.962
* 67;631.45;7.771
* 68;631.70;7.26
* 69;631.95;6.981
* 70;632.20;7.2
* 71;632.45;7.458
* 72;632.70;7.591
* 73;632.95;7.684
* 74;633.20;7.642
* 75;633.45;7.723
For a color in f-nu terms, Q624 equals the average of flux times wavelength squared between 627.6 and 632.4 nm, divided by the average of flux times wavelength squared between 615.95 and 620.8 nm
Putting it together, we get 1.1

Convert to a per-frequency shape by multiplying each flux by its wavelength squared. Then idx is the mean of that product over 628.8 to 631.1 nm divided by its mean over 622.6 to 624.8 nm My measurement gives 1.2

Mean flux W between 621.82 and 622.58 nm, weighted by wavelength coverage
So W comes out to 7.08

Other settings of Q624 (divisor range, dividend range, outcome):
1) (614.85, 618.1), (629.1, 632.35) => 1.03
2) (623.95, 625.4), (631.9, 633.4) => 1.08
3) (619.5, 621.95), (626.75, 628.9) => 1.12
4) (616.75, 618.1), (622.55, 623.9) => 0.85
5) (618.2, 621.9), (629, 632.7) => 1.12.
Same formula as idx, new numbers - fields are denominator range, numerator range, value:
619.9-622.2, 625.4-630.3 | 1.09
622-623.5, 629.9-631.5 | 1.25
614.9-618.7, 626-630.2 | 1.05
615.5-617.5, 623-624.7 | 0.96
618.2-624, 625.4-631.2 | 1.14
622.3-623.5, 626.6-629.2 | 1.33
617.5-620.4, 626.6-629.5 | 1.13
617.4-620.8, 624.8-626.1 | 1.01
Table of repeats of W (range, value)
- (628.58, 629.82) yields 7.9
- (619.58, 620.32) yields 6.56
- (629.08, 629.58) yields 7.89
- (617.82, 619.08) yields 7.17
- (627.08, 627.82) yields 7.13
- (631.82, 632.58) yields 7.22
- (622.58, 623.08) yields 5.53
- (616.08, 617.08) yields 6.97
